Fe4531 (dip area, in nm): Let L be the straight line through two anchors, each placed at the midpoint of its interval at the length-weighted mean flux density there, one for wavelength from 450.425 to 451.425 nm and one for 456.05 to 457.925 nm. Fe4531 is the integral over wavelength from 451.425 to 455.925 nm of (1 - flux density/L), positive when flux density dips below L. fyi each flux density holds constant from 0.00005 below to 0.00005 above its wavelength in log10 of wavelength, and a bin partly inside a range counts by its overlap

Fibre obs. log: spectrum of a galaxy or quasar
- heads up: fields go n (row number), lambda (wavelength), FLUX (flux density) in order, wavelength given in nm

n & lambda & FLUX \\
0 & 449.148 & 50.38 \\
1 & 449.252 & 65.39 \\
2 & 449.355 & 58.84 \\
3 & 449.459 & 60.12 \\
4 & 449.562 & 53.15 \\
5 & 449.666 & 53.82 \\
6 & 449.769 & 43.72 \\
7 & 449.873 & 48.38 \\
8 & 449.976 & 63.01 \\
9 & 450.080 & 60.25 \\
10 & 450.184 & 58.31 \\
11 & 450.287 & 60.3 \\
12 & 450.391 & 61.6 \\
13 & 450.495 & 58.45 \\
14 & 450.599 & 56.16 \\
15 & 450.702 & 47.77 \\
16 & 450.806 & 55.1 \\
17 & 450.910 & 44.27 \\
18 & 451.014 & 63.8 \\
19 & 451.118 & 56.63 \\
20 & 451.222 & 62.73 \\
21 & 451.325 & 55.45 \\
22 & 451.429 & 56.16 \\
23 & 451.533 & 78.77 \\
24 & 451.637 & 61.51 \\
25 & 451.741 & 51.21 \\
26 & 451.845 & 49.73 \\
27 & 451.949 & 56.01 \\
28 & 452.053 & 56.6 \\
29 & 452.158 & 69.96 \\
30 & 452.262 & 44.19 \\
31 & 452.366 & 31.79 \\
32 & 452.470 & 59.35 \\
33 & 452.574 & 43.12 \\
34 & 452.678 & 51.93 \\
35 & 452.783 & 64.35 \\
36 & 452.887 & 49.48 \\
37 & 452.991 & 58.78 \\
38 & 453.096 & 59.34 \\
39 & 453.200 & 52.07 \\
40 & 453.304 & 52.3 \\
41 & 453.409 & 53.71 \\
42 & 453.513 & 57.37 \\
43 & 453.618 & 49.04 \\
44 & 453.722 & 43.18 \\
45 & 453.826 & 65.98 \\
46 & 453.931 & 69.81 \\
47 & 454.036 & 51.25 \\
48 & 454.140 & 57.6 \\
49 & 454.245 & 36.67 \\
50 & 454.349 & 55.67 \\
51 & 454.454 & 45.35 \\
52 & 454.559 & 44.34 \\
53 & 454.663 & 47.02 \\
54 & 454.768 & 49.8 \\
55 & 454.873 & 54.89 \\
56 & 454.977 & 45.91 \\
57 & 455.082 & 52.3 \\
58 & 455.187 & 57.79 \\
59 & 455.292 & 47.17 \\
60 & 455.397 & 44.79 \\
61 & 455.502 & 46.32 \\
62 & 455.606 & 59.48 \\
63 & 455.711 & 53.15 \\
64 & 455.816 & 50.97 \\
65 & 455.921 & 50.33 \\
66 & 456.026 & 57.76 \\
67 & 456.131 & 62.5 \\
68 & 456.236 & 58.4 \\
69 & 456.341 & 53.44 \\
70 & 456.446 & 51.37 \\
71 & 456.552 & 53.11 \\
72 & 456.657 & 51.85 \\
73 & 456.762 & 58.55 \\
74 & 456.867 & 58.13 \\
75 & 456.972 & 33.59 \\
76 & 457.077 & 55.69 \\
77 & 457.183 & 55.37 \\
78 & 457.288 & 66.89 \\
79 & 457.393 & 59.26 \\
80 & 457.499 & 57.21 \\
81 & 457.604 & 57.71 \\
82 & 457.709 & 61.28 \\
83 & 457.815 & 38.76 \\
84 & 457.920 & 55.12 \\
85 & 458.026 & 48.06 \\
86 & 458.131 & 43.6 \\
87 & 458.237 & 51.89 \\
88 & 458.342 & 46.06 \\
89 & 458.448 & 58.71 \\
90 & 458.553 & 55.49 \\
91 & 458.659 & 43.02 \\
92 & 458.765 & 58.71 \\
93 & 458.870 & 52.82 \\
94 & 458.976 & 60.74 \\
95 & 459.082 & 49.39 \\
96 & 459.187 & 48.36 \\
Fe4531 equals 0.19 nm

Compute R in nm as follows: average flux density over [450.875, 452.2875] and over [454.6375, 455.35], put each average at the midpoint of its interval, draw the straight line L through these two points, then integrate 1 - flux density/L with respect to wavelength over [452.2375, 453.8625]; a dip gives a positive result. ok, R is 0.08 nm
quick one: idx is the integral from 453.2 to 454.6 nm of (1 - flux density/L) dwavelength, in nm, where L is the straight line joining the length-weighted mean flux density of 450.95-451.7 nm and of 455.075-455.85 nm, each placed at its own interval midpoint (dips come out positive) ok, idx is 0.07 nm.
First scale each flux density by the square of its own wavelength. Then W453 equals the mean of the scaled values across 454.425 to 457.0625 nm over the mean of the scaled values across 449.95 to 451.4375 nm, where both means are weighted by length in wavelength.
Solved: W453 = 0.92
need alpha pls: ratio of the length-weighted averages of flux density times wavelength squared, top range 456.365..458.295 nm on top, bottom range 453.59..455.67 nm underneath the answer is 1.05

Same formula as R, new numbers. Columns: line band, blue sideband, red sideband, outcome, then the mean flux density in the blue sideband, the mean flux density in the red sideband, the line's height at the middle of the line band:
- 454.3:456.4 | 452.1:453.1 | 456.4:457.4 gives 0.07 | 52.9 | 54.2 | 53.7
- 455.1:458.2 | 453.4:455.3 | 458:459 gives -0.09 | 51.9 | 51.8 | 51.8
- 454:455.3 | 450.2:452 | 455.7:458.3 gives 0.13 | 57.4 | 53.7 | 55.2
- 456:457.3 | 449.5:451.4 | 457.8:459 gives -0.06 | 55.8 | 51.2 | 52.2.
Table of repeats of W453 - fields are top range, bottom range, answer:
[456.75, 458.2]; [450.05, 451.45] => 0.97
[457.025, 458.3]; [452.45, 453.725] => 1.03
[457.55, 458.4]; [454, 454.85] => 1.05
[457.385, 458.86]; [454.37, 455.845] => 1.06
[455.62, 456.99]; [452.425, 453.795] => 1.02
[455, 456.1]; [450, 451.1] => 0.94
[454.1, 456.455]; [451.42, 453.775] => 0.96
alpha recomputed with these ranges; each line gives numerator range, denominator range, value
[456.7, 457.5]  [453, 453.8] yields 1.06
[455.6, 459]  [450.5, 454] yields 0.99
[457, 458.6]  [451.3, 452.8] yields 1.00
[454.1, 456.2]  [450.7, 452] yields 0.91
